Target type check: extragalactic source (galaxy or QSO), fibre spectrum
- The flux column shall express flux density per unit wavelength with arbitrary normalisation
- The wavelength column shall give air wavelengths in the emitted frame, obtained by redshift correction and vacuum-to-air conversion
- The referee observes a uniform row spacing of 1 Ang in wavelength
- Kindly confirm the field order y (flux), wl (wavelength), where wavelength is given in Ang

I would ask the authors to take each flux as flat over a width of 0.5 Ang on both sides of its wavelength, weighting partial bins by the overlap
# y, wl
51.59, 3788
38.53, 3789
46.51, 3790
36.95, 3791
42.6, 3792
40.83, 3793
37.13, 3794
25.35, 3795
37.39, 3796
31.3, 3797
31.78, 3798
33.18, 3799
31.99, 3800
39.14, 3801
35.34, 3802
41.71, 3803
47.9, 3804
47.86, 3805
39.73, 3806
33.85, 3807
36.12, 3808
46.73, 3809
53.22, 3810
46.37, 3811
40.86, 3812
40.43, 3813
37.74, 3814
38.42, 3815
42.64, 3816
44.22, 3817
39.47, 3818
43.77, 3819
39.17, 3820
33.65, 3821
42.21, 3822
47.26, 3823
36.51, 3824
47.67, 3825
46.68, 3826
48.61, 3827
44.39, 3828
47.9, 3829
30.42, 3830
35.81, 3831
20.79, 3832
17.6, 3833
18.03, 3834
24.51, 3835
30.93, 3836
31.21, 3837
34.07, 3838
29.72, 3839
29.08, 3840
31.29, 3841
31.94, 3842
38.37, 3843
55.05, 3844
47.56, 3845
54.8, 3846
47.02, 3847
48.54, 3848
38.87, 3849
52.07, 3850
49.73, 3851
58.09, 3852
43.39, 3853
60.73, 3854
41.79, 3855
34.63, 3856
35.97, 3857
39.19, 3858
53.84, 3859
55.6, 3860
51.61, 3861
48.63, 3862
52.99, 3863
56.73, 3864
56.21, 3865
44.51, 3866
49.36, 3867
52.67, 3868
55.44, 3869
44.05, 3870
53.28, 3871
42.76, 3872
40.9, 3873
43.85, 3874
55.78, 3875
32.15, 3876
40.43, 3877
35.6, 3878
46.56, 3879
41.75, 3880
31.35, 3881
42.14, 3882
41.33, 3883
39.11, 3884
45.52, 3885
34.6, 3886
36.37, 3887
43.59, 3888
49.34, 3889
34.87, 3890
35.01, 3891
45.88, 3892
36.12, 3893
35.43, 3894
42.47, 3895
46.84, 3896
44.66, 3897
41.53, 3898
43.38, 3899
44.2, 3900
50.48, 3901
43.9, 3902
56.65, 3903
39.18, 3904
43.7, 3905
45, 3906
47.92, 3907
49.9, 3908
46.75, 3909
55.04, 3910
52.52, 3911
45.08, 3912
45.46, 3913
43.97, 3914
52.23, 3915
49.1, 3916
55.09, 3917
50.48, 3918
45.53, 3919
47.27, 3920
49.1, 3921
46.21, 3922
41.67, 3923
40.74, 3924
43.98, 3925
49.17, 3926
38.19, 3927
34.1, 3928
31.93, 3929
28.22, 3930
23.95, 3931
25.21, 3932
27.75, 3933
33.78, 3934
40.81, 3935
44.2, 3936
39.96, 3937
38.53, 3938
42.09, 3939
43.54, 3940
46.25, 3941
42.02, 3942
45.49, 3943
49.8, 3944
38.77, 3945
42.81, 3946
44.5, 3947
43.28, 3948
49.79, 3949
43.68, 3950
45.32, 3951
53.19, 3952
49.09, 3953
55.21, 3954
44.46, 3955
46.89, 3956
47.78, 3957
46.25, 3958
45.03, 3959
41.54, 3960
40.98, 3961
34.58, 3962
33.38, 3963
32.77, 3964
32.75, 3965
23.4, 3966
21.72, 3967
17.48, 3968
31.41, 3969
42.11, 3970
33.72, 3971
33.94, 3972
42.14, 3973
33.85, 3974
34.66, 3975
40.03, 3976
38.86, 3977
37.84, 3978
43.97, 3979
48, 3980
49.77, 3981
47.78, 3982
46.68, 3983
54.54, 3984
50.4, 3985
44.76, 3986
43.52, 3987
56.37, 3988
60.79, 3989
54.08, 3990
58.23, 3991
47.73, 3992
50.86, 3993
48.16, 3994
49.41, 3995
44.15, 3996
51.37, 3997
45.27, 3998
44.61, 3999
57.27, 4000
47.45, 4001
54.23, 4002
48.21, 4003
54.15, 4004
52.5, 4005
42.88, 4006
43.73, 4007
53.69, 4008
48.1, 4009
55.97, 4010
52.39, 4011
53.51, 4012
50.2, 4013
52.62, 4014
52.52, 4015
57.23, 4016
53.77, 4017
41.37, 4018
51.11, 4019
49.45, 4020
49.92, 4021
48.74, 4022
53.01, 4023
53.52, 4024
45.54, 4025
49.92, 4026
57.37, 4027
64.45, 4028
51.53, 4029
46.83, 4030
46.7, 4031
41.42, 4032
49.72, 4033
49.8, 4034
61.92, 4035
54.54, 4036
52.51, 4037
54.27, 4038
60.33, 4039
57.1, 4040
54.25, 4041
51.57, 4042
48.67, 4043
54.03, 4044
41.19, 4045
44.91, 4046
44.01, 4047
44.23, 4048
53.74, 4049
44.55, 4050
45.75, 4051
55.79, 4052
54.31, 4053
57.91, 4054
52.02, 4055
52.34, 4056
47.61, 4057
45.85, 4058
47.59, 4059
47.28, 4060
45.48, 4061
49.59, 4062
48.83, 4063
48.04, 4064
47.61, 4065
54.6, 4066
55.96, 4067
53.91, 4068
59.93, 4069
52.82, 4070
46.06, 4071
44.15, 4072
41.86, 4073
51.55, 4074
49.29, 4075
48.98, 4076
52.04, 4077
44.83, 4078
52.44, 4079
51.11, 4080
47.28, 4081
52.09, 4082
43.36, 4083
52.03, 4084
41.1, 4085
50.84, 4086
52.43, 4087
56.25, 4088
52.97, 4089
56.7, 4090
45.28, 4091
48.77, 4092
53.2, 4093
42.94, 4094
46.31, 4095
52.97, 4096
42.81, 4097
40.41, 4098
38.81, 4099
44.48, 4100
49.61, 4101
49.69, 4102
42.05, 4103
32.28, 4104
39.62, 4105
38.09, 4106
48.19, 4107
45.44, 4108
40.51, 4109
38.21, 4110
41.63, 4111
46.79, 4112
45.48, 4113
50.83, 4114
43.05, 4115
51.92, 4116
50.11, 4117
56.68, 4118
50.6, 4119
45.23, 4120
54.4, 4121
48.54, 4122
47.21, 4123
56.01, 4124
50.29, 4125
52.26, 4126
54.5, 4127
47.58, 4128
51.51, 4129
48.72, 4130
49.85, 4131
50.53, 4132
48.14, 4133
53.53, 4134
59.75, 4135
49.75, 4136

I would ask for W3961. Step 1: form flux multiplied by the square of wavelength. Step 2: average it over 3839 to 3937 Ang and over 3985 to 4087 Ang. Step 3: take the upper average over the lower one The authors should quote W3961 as 1.24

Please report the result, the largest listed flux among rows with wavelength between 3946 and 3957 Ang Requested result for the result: 55.21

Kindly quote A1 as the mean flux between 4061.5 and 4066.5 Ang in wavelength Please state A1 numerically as 49.7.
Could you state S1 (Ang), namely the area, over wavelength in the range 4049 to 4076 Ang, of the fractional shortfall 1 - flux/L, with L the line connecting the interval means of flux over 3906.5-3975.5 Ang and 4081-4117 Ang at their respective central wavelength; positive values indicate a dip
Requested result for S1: -2.9 Ang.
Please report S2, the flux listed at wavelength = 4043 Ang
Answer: 48.67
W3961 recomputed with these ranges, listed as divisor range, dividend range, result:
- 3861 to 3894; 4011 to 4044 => 1.28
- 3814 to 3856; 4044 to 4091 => 1.40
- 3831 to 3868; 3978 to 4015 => 1.28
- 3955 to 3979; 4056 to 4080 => 1.42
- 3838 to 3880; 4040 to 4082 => 1.21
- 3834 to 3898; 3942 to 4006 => 1.09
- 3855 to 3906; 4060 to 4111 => 1.19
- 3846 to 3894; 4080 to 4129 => 1.19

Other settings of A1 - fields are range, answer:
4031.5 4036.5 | 51.5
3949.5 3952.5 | 47.4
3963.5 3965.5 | 32.8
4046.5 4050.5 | 46.6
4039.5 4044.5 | 53.1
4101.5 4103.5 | 45.9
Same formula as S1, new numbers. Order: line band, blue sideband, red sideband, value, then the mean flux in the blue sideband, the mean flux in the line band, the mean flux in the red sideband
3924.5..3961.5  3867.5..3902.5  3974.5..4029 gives 3.54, 42.7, 41.8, 49.8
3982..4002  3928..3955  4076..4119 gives -3.42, 41.1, 50.3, 47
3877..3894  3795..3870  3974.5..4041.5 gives 1.68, 41.6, 39.8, 50.3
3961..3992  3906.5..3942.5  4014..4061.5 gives 3.77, 42.7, 40.9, 50.8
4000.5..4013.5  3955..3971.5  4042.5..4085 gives -2.72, 36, 50.5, 49.3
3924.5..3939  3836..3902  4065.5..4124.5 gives 2.91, 43.8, 35.9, 48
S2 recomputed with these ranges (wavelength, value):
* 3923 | 41.67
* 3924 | 40.74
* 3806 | 39.73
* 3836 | 30.93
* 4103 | 42.05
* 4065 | 47.61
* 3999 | 44.61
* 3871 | 53.28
